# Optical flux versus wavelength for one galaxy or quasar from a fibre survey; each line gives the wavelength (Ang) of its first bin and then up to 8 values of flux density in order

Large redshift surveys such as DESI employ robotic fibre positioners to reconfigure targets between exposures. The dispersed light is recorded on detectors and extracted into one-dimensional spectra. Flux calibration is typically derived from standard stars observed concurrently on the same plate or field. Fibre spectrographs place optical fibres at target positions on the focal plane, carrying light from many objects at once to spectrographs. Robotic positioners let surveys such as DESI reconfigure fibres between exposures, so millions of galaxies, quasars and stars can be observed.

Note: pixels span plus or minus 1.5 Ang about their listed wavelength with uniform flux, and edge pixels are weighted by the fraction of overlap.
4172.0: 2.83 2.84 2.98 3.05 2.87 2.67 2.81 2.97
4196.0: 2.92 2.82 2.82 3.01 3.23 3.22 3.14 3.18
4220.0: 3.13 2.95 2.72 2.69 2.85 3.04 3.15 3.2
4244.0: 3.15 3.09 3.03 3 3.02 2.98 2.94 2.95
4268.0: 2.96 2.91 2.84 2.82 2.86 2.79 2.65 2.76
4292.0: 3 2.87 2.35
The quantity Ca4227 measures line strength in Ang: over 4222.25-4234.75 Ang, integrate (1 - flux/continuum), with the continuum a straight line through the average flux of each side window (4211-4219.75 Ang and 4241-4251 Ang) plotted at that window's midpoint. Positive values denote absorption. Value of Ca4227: 1.3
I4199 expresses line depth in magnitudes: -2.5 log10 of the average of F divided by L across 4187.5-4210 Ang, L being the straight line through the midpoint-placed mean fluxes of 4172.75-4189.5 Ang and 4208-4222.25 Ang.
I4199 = 0.03 mag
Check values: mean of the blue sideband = 2.88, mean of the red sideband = 3.16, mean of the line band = 2.93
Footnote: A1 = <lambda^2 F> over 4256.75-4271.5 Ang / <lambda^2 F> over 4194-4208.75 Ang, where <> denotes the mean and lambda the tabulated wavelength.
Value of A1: 1.03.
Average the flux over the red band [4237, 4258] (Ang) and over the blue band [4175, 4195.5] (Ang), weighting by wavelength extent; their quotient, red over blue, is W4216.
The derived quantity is 1.07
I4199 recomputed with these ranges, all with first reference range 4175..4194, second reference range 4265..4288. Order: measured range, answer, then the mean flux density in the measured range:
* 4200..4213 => -0.069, 3.06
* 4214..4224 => -0.085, 3.1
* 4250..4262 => -0.055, 3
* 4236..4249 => -0.102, 3.14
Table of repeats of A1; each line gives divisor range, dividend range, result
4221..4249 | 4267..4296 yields 0.97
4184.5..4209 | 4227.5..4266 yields 1.06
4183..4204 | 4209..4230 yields 1.07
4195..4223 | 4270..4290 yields 0.95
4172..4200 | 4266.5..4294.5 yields 1.03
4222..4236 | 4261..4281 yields 1.04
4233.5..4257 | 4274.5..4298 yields 0.92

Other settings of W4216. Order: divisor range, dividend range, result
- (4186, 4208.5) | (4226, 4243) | 1.02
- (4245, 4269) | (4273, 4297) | 0.94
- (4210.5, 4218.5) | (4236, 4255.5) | 0.98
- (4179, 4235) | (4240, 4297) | 0.99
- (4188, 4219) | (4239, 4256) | 1.03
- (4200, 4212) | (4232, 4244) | 1.01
